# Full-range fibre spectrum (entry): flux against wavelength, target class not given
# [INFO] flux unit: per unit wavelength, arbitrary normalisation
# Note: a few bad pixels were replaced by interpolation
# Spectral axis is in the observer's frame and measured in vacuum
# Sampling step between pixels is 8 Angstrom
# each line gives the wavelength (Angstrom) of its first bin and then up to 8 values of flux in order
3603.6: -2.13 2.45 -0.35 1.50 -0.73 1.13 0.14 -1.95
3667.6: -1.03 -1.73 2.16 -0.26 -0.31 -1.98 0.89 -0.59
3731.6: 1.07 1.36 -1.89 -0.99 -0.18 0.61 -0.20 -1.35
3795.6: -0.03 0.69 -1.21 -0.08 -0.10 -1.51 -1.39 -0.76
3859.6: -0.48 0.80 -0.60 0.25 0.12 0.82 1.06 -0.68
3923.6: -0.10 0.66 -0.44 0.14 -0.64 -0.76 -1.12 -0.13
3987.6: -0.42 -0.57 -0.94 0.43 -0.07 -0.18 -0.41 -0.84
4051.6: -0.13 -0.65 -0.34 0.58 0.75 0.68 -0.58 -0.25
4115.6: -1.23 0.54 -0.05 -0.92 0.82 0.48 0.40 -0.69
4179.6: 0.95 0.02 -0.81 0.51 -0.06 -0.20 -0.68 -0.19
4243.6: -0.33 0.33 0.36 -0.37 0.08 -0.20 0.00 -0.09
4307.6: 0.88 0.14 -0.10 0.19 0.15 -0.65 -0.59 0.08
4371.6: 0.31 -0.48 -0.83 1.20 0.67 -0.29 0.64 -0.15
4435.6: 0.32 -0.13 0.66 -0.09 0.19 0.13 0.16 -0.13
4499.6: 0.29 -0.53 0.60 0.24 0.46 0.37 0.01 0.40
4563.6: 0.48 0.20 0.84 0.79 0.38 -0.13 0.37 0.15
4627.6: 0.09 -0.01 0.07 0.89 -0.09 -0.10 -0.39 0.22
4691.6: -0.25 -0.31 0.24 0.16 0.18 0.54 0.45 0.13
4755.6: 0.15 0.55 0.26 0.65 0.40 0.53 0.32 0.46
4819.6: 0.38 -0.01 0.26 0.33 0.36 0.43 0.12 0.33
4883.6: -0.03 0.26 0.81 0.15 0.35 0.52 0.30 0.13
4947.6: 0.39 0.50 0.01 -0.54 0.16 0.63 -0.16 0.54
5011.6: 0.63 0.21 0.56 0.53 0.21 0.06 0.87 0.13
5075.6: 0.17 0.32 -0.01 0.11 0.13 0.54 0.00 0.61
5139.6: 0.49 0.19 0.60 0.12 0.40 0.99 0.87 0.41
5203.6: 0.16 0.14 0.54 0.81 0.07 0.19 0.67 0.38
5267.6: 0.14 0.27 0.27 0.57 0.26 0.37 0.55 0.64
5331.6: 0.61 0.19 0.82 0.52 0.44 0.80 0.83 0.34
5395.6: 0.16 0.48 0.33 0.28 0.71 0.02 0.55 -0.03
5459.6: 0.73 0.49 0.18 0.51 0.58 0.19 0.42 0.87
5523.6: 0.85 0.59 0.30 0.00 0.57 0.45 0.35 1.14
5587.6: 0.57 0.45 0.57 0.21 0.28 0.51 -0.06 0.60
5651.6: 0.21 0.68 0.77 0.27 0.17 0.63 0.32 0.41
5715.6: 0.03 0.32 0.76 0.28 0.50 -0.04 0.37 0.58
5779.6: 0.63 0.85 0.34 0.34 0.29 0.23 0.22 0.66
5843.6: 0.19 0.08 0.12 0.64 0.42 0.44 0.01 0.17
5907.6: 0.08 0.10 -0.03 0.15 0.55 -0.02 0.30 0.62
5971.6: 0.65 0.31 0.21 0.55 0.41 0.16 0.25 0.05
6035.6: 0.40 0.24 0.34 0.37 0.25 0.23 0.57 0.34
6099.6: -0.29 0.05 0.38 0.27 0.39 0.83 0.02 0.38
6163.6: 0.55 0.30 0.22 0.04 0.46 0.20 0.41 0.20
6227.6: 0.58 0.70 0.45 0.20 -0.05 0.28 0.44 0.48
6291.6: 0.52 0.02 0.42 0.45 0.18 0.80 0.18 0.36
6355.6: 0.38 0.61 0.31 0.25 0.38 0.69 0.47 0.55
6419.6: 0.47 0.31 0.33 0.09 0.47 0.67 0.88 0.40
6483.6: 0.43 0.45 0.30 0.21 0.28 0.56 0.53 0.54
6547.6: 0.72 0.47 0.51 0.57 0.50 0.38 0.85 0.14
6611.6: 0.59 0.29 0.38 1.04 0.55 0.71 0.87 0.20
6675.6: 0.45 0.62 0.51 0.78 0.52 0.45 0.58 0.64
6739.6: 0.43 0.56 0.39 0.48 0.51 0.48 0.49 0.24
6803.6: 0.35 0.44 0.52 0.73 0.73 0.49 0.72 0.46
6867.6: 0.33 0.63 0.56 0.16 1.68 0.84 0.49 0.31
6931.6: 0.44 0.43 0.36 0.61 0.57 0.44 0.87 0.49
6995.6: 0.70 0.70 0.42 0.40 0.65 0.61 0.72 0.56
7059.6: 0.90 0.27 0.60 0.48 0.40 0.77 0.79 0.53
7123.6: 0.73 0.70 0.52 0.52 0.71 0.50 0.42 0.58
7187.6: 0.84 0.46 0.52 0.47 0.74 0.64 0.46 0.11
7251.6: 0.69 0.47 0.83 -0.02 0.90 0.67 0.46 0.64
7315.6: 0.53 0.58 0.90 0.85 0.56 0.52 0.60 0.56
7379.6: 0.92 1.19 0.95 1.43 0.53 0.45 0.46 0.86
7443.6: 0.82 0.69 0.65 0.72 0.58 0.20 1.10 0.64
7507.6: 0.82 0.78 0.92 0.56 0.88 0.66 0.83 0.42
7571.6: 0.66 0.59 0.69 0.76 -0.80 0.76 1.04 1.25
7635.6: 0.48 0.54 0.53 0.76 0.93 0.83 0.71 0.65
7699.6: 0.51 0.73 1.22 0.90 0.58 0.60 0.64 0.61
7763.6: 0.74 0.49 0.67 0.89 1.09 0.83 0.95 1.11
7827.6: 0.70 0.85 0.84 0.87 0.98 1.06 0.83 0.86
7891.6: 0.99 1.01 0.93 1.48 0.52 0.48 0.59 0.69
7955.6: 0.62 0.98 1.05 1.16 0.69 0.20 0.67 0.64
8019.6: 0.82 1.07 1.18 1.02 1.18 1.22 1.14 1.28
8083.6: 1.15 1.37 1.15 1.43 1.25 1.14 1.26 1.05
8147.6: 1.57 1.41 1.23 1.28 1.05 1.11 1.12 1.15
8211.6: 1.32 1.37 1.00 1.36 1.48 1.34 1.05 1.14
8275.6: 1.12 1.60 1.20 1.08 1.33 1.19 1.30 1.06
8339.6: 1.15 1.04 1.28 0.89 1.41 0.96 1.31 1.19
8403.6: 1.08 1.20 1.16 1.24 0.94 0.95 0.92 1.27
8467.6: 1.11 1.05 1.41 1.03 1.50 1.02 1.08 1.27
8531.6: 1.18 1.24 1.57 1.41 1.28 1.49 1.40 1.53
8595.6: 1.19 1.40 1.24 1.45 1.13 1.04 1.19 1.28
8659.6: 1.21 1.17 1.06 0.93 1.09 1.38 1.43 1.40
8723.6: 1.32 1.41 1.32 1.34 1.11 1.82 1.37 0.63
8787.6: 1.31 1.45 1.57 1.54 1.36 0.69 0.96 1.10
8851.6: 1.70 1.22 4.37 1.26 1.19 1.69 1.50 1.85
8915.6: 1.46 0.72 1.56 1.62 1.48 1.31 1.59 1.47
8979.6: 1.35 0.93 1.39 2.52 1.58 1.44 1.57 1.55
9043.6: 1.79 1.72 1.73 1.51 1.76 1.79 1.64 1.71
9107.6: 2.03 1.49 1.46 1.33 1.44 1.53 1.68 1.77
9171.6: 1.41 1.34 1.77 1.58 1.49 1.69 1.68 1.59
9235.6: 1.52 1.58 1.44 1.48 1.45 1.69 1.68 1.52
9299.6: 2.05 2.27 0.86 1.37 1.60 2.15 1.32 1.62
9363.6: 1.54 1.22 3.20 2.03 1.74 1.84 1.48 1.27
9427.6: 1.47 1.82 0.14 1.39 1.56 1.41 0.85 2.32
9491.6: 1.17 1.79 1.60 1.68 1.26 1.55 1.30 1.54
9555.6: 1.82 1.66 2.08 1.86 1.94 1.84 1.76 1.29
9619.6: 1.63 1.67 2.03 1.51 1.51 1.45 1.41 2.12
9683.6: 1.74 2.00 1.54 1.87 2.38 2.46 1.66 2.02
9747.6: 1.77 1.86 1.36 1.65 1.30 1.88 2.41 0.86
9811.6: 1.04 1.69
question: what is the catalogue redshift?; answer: 1.015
